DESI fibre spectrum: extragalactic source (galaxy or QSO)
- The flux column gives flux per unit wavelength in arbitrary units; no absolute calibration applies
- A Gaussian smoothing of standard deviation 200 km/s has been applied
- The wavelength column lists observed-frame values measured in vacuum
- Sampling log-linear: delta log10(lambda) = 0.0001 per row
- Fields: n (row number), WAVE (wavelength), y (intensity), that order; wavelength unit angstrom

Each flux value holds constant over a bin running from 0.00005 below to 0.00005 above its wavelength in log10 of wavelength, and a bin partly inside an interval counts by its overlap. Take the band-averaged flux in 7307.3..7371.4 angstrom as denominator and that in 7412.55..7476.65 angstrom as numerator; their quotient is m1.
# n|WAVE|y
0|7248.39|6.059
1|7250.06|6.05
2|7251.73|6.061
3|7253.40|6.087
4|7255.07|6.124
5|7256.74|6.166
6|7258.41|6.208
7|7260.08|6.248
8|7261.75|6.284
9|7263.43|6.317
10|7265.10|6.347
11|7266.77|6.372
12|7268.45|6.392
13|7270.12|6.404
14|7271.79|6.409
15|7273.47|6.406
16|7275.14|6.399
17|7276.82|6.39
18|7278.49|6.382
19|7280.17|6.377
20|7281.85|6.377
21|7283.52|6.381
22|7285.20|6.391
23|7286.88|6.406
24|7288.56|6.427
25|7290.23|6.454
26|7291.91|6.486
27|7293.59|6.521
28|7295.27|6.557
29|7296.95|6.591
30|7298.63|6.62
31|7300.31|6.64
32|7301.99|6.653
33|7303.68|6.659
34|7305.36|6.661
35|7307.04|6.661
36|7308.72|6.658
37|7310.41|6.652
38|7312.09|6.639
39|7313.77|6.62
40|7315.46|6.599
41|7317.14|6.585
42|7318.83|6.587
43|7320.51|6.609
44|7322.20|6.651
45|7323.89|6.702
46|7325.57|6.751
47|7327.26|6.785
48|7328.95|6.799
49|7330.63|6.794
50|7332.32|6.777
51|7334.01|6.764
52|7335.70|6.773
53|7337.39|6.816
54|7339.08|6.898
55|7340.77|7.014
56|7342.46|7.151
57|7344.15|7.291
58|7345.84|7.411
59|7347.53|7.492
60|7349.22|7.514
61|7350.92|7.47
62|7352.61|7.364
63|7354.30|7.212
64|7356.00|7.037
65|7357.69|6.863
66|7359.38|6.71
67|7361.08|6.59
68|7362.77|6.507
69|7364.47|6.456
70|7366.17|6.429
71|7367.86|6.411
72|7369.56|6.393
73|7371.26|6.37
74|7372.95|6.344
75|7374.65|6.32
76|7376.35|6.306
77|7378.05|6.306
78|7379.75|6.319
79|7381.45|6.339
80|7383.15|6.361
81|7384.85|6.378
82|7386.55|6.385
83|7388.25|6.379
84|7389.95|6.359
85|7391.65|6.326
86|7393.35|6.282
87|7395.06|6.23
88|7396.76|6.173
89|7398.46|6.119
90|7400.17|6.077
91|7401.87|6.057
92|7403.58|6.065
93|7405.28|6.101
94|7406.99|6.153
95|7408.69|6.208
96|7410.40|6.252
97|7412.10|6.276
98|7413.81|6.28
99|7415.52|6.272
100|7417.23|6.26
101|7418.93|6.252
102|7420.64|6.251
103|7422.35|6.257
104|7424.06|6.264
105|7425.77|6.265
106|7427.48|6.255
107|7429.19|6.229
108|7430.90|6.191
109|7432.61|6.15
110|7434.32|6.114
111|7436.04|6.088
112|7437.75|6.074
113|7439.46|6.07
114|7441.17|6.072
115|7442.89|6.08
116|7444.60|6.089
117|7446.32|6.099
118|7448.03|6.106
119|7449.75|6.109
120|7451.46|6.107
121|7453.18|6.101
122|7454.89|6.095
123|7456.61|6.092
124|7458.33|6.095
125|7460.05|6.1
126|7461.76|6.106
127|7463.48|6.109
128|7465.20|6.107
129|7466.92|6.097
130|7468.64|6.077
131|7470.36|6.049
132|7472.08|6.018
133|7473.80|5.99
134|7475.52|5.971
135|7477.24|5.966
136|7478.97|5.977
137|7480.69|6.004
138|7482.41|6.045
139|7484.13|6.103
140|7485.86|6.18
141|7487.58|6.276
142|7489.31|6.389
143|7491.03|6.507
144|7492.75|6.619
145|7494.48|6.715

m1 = 0.90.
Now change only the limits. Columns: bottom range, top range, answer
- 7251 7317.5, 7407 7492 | 0.95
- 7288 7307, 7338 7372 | 1.05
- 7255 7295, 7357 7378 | 1.02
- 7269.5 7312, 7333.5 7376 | 1.05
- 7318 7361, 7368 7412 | 0.90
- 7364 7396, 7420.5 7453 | 0.97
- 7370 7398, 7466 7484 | 0.95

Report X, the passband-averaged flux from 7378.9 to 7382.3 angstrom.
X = 6.33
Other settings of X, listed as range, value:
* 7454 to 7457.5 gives 6.09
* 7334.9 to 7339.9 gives 6.83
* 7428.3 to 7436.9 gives 6.15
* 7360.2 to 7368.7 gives 6.48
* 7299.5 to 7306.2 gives 6.65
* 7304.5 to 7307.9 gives 6.67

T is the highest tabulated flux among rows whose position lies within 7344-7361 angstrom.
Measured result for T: 7.514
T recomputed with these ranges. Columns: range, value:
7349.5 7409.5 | 7.47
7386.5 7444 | 6.385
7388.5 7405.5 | 6.359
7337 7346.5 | 7.411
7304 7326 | 6.751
